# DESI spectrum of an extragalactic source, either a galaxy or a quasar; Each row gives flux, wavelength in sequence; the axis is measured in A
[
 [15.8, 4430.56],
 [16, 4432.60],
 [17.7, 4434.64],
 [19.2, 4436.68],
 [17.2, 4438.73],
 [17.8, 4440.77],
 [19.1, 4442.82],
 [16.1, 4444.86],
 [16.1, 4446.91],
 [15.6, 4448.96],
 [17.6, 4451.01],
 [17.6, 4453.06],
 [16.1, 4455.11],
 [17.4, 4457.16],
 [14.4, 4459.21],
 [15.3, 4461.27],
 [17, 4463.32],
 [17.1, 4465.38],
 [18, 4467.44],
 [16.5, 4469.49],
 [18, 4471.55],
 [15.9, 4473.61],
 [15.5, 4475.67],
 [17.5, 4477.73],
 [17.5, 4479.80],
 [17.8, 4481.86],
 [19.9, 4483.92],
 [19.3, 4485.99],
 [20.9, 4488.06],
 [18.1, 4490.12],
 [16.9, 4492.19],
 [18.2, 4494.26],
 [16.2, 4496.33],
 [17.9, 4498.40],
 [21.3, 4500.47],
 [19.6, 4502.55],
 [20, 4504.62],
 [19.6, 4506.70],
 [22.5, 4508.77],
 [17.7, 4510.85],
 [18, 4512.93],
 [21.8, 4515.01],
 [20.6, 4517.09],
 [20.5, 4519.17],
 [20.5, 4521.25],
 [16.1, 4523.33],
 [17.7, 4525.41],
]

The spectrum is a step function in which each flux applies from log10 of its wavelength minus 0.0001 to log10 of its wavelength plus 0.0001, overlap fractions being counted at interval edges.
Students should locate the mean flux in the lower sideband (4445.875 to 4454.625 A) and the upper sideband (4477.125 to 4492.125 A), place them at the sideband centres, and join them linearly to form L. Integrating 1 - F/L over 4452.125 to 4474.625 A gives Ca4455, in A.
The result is 1.0 A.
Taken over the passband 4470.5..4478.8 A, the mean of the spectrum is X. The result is 16.7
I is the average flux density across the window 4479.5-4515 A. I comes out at 19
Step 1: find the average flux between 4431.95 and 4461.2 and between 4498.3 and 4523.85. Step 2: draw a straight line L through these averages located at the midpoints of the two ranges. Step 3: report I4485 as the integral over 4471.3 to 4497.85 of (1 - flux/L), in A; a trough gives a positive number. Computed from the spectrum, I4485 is 1.2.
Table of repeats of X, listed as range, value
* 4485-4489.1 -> 20.1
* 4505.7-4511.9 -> 19.9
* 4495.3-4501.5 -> 18.5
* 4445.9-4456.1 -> 16.6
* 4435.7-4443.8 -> 18.3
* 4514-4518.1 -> 21.2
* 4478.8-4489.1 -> 19.1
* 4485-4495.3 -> 18.7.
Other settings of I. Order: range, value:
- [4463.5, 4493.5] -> 17.8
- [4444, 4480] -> 16.6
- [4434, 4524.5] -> 18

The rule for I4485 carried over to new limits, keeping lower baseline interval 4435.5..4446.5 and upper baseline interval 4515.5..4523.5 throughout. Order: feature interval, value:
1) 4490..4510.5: 0.4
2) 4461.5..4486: 1.8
